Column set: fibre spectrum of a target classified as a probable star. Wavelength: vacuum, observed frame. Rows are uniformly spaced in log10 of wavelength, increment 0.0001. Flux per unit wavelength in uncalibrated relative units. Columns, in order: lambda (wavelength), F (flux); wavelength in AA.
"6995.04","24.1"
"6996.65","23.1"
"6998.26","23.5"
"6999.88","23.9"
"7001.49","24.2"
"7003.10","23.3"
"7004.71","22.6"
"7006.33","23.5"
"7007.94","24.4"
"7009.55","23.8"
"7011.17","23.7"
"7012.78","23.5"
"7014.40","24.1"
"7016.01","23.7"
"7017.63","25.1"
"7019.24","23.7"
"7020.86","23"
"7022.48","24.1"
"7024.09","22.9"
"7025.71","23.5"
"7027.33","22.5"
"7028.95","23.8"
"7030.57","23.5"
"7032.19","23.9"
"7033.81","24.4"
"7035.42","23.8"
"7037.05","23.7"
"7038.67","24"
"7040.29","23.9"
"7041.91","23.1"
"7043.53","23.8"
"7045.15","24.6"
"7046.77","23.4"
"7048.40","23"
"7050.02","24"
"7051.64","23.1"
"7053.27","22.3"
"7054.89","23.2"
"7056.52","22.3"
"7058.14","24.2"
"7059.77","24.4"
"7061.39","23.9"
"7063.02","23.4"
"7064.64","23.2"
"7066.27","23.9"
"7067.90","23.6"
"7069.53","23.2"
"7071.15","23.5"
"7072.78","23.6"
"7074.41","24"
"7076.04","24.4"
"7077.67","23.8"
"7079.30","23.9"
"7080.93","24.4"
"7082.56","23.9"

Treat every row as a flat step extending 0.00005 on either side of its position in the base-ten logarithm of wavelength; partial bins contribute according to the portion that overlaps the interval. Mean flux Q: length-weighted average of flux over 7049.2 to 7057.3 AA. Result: 23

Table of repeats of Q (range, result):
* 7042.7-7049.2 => 23.7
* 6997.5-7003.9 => 23.7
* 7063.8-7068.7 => 23.6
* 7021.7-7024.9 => 23.5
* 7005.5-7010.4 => 23.9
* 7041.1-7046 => 23.9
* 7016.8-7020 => 24.4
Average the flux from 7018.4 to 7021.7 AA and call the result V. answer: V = 23.4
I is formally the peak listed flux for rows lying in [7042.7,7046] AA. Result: 24.6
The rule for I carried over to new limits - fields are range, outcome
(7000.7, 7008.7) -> 24.4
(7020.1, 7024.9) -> 24.1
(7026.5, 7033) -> 23.9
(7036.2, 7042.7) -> 24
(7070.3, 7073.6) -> 23.6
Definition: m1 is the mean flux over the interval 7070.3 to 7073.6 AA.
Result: 23.6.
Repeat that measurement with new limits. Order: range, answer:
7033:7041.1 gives 24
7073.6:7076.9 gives 24.2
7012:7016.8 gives 23.8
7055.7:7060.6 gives 23.6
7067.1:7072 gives 23.5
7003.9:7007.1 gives 23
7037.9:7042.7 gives 23.7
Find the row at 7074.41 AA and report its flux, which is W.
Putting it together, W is 24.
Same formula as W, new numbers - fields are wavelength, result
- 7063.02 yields 23.4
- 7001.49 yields 24.2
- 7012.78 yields 23.5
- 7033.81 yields 24.4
